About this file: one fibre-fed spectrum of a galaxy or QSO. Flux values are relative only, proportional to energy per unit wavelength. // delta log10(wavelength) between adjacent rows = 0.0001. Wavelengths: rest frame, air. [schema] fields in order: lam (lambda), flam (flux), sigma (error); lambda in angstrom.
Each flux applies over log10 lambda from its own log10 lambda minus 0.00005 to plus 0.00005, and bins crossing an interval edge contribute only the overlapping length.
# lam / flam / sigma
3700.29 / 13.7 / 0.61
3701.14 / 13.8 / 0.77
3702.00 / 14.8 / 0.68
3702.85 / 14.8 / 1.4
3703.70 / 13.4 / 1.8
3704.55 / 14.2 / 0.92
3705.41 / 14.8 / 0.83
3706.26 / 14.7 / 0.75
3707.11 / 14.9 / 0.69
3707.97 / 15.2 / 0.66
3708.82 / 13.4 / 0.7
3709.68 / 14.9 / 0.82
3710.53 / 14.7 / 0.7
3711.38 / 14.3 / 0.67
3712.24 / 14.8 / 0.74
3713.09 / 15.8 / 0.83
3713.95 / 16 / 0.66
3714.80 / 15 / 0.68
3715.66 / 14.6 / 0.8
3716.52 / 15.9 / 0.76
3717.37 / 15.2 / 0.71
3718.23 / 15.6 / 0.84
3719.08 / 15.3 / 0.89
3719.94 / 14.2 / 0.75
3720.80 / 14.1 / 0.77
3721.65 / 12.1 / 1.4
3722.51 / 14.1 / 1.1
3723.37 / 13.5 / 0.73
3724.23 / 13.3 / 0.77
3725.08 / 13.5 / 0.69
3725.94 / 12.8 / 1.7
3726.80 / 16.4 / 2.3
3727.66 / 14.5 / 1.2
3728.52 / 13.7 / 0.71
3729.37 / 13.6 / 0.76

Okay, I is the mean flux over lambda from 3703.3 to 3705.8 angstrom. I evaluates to 14.1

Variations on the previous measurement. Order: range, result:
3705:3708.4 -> 14.9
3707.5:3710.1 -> 14.5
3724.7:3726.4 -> 13.2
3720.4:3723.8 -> 13.4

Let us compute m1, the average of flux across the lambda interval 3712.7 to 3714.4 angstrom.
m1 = 15.9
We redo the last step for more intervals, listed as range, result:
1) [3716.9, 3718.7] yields 15.5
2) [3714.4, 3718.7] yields 15.3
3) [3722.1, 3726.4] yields 13.5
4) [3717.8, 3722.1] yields 14.3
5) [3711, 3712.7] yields 14.6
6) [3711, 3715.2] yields 15.2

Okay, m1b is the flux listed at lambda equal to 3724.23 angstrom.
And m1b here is 13.3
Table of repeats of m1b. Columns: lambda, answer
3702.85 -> 14.8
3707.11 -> 14.9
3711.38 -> 14.3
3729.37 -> 13.6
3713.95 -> 16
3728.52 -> 13.7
